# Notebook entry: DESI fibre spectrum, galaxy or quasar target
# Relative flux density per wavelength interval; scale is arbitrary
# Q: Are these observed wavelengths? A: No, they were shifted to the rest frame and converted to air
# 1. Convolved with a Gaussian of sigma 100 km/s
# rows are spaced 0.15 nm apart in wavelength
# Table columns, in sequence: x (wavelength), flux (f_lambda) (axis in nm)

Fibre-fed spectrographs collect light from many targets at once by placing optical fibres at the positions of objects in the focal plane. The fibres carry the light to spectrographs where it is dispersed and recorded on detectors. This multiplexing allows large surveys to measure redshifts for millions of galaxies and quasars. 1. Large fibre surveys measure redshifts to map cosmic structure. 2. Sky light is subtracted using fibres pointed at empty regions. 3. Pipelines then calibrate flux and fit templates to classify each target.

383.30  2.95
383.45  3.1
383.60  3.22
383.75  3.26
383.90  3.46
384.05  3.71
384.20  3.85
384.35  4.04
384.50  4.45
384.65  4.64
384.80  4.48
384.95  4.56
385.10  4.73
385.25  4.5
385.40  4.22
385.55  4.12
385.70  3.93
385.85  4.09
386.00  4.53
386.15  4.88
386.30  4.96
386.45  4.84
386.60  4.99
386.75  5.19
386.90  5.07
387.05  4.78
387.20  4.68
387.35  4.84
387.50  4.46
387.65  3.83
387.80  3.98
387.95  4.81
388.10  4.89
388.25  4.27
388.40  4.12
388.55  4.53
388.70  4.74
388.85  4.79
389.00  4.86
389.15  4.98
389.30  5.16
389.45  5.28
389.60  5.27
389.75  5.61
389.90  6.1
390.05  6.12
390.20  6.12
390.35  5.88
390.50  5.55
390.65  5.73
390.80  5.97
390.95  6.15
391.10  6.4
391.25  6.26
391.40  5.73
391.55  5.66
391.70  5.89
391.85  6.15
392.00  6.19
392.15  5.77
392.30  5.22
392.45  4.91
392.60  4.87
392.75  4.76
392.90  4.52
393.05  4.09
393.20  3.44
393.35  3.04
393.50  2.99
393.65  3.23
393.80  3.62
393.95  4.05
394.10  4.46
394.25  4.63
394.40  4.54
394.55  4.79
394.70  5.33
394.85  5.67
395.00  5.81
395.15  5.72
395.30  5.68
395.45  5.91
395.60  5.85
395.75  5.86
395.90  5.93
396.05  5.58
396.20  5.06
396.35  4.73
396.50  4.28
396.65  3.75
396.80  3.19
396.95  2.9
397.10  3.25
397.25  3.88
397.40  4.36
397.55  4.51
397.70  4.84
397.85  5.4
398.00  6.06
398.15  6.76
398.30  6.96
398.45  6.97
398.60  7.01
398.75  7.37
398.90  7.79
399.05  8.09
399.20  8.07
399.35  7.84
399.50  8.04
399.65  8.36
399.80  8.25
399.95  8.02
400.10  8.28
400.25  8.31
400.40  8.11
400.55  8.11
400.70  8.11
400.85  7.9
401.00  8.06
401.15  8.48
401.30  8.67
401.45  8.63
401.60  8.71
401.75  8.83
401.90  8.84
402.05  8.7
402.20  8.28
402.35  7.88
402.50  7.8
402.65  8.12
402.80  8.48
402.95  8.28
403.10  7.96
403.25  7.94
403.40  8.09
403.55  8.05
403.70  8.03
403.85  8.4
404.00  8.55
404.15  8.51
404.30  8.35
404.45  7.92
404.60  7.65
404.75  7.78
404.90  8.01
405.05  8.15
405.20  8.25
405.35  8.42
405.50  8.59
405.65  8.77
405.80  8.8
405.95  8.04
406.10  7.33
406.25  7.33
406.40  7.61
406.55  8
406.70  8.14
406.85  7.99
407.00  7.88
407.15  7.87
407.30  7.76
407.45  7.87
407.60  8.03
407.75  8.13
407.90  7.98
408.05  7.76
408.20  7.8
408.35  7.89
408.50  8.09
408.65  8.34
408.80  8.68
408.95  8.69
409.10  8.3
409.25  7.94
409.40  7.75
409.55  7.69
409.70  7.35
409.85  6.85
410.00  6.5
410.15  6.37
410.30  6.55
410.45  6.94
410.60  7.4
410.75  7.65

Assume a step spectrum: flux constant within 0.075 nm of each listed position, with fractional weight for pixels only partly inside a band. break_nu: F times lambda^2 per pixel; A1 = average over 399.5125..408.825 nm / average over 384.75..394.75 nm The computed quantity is 1.80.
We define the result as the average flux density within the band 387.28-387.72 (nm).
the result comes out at 4.38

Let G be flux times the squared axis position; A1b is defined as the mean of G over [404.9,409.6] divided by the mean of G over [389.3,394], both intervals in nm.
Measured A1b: 1.7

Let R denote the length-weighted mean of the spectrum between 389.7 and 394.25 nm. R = 5.14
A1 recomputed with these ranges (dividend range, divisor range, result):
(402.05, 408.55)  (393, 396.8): 1.81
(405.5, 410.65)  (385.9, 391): 1.70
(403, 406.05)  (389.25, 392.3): 1.51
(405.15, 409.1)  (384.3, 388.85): 1.97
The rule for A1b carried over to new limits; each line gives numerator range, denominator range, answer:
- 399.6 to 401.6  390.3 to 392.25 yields 1.46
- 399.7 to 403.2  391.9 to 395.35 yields 1.85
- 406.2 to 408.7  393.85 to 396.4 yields 1.60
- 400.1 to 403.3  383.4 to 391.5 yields 1.86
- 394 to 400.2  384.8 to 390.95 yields 1.25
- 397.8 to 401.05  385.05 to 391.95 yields 1.59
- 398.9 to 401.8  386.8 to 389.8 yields 1.85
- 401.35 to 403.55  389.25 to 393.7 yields 1.67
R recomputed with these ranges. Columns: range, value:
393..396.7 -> 4.73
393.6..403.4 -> 6.56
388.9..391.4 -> 5.71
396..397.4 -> 4.06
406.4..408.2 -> 7.93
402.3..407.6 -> 8.07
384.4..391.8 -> 5.01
